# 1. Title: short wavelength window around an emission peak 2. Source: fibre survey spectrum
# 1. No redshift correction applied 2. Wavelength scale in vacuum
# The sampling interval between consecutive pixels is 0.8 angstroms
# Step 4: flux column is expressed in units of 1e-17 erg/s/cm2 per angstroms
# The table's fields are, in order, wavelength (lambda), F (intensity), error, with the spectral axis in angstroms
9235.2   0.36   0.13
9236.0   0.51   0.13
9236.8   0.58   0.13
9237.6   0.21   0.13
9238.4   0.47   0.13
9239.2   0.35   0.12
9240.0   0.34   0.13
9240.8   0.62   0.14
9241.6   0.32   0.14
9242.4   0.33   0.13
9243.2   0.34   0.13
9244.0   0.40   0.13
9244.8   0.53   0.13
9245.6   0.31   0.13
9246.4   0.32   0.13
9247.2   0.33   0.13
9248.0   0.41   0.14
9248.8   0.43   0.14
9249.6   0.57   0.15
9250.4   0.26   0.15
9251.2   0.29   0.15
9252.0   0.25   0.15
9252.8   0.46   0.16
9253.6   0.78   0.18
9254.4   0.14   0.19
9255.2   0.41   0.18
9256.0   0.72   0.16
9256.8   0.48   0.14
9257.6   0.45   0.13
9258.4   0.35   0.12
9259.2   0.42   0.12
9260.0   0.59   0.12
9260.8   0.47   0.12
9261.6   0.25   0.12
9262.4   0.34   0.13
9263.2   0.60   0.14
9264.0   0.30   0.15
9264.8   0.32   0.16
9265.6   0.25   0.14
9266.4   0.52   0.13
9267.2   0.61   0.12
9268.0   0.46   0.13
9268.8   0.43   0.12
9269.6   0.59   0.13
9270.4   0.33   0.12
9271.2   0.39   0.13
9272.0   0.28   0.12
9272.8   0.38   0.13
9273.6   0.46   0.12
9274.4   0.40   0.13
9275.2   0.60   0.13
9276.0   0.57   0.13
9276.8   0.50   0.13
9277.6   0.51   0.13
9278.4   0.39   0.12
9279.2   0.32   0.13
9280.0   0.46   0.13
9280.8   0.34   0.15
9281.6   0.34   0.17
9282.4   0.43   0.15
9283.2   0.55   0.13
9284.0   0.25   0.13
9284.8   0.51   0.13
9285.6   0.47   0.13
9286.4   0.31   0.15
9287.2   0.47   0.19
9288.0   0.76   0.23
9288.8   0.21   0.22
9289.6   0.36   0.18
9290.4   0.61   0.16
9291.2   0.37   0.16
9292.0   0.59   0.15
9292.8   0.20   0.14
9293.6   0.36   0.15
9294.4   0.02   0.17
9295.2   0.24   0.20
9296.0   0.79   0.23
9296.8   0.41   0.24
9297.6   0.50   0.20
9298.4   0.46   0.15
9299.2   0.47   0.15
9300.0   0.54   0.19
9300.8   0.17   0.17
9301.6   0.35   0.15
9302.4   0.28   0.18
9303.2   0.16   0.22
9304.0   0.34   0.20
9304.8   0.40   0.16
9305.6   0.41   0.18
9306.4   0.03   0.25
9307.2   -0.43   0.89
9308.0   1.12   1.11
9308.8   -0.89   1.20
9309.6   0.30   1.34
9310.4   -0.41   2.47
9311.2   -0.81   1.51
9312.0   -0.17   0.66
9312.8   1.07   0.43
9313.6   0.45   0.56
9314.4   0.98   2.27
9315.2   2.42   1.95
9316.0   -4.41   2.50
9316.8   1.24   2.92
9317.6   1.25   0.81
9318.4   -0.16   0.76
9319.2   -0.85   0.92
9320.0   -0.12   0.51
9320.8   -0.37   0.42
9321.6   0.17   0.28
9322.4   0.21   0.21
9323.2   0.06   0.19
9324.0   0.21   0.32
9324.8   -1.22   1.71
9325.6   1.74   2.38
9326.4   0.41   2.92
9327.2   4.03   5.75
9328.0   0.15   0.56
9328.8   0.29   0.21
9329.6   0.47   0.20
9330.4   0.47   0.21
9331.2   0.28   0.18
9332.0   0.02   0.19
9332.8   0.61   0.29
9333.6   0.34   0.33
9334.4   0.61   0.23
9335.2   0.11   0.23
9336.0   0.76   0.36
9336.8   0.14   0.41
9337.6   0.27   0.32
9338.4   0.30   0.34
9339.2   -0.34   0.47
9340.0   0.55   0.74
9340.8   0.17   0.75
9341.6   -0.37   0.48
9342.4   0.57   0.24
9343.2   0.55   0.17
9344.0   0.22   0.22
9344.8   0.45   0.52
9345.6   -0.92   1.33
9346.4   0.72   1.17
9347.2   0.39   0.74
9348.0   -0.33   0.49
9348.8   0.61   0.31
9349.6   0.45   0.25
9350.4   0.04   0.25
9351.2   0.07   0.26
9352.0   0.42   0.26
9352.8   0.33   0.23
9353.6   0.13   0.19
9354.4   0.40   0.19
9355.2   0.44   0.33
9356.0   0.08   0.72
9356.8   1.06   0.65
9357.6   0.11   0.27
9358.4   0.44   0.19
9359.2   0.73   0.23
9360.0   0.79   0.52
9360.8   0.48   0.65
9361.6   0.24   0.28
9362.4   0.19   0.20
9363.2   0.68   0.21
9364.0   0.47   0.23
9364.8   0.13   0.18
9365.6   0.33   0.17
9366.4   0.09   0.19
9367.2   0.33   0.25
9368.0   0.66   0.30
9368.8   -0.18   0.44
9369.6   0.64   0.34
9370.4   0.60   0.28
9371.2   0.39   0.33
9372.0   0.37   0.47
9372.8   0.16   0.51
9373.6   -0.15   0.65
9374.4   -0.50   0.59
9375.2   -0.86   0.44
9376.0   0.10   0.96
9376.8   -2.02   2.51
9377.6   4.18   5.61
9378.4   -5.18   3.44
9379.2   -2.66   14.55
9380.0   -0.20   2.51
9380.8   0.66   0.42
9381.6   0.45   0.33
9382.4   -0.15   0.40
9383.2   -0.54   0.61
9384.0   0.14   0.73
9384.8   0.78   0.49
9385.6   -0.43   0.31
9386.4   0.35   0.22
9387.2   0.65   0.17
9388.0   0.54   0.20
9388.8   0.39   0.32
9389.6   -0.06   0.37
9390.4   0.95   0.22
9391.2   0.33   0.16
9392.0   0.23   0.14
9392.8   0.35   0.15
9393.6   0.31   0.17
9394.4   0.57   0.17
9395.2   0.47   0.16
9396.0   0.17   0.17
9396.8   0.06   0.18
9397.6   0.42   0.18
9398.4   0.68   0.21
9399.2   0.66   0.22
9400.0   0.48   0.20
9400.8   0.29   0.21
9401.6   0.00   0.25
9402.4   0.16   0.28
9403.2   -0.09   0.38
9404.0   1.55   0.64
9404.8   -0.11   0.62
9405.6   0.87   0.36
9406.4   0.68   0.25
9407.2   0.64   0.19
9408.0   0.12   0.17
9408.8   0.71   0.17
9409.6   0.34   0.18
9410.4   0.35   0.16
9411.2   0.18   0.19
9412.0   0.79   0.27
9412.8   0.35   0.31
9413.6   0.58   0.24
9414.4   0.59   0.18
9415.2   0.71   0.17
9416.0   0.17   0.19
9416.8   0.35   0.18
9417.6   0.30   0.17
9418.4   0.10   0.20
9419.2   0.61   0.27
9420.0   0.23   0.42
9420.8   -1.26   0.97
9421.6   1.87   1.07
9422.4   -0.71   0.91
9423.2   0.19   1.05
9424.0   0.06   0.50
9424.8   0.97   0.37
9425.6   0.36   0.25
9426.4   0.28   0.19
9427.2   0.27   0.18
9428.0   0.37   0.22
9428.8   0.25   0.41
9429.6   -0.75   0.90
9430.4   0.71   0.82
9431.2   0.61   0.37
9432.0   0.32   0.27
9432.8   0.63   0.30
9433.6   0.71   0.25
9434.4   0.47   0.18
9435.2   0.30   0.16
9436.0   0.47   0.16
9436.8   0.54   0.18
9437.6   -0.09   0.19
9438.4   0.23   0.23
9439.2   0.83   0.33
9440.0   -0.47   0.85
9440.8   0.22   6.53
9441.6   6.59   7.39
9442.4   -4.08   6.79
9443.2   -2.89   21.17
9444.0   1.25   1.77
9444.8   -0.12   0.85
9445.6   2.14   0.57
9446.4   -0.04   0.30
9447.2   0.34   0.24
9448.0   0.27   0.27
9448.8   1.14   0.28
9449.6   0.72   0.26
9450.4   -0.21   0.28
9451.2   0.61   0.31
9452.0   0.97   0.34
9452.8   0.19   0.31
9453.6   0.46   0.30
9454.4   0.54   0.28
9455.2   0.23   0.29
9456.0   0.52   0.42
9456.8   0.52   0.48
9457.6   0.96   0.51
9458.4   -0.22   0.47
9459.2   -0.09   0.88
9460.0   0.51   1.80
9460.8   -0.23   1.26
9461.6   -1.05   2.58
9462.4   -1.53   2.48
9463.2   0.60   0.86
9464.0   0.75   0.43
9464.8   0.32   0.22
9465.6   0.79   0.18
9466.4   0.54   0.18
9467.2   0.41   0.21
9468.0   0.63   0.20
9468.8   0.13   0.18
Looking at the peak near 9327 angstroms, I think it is Hbeta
